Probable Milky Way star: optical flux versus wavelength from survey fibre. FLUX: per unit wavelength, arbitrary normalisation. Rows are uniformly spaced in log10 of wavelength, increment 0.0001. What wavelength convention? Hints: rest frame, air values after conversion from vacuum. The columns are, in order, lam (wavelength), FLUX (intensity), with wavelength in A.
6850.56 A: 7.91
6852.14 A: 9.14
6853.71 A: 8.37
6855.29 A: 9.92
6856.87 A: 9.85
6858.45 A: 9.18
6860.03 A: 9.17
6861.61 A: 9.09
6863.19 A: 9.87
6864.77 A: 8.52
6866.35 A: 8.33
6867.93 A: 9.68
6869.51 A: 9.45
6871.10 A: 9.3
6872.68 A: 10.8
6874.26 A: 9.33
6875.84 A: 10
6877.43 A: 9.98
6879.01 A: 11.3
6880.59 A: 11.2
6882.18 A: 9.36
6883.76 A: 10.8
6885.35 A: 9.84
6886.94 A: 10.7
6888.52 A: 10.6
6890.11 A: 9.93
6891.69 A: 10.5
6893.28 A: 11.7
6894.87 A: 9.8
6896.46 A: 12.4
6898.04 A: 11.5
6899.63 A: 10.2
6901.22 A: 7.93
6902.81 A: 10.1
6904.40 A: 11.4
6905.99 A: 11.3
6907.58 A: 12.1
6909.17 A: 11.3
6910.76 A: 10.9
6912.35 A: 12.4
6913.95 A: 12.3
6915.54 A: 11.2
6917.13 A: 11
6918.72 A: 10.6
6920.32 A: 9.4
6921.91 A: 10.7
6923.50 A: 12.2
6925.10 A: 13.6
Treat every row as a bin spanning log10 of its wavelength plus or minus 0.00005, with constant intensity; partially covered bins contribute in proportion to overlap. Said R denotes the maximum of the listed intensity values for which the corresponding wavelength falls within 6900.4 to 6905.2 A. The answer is 11.4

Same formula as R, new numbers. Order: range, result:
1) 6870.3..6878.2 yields 10.8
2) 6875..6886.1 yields 11.3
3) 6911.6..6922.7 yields 12.4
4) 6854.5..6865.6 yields 9.92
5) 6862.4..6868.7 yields 9.87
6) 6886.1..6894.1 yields 11.7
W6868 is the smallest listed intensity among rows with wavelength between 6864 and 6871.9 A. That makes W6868 8.33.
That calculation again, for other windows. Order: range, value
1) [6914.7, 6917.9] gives 11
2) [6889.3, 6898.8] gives 9.8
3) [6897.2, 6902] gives 7.93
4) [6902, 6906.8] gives 10.1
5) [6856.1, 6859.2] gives 9.18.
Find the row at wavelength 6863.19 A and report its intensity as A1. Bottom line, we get 9.87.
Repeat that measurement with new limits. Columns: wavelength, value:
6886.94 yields 10.7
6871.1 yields 9.3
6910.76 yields 10.9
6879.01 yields 11.3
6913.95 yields 12.3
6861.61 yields 9.09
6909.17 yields 11.3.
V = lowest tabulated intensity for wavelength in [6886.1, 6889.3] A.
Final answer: 10.6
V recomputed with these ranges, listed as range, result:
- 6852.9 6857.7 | 8.37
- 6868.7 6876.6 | 9.3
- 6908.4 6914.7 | 10.9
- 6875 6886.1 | 9.36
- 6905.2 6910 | 11.3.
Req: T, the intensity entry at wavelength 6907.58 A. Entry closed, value 12.1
